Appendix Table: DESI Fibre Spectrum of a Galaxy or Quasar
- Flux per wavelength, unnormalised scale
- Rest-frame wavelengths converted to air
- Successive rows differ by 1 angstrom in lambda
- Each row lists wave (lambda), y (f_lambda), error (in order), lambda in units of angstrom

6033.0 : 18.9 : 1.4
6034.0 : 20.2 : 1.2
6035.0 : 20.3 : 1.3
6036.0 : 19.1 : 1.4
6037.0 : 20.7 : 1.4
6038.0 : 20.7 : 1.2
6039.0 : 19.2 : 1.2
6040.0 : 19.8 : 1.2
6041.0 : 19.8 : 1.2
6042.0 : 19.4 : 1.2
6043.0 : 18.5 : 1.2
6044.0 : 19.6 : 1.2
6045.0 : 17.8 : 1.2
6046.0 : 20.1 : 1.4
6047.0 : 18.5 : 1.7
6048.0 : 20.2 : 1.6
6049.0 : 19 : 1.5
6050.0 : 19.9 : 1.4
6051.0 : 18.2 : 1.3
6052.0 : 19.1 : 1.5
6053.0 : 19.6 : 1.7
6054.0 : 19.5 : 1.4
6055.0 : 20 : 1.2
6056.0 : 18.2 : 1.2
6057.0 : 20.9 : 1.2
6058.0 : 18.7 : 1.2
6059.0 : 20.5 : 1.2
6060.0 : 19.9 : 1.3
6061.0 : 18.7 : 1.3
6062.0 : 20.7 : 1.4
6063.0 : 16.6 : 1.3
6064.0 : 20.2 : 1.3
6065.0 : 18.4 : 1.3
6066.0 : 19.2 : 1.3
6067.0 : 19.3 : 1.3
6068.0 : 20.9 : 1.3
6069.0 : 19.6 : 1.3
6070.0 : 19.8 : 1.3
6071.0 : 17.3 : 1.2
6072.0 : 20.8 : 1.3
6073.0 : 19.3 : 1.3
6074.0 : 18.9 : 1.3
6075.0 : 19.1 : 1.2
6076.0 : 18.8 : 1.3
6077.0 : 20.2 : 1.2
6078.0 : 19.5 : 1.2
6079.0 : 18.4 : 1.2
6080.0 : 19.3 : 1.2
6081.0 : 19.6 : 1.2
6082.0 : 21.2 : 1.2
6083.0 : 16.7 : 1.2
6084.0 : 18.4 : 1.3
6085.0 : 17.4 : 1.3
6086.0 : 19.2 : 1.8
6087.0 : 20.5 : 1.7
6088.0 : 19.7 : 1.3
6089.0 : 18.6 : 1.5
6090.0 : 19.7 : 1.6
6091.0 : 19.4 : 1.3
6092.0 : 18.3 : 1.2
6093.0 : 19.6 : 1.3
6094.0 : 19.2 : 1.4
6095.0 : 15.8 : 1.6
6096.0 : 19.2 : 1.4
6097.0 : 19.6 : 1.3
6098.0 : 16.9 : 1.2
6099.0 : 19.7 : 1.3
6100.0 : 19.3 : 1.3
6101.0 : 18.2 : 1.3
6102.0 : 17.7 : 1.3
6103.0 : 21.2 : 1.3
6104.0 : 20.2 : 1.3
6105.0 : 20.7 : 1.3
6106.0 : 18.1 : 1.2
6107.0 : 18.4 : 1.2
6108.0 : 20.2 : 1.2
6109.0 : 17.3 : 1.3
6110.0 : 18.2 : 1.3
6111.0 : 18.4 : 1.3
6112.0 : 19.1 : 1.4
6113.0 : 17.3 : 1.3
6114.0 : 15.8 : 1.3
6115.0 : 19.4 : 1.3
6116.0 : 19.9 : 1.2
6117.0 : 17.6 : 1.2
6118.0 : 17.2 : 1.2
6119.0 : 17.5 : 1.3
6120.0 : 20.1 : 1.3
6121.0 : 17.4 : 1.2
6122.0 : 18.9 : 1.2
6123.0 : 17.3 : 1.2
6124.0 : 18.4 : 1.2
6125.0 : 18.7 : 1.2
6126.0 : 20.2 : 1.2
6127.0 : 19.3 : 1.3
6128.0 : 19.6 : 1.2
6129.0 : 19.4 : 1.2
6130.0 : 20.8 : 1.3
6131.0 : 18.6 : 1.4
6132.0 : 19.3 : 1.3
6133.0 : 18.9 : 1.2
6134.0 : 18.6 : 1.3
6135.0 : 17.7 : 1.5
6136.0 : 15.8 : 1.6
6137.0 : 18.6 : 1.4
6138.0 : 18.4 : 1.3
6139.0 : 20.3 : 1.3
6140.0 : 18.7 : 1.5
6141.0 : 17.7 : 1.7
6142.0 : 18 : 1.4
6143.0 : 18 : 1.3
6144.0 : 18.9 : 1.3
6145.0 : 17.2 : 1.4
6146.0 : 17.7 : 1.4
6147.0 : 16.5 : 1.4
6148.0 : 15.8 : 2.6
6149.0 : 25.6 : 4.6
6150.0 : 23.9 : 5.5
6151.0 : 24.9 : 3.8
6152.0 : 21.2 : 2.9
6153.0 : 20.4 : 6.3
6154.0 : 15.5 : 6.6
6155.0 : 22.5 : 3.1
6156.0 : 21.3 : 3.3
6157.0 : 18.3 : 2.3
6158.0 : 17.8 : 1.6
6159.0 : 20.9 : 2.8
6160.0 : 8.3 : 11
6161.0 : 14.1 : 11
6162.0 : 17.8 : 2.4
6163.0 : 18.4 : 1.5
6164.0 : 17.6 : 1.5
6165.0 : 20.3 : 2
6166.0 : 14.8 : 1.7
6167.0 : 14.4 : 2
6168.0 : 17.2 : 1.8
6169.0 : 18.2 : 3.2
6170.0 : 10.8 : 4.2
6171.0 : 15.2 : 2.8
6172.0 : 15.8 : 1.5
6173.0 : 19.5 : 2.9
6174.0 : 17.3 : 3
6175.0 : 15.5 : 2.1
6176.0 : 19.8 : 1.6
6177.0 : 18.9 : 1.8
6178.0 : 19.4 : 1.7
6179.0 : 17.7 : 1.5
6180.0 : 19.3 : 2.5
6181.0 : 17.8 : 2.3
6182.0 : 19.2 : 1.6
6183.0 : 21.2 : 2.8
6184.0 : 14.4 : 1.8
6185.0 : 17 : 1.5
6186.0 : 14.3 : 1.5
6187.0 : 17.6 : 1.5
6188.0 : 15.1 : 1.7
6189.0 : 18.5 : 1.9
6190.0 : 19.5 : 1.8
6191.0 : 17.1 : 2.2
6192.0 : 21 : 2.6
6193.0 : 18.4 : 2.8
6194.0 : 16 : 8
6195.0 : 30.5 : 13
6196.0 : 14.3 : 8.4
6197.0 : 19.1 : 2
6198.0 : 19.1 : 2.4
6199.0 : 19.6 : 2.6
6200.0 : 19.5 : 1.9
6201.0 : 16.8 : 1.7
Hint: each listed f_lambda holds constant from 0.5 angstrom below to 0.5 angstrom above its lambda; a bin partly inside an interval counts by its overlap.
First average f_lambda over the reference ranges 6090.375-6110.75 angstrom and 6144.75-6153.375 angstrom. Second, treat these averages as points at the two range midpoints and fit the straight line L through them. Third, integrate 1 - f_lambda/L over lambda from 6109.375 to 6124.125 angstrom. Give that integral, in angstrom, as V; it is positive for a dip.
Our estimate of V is 0.94 angstrom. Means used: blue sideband 18.9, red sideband 20.4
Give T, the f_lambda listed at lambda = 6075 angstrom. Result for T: 19.1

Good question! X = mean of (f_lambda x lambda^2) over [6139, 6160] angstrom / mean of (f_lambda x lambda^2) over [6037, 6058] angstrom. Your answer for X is 1.03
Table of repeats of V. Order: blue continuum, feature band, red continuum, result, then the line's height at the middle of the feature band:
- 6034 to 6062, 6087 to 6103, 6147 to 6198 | 0.13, 19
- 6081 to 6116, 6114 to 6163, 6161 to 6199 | -1.07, 18.3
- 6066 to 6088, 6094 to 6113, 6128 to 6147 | 0.15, 18.9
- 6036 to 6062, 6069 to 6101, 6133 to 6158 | 0.60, 19.4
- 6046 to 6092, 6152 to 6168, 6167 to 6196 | 0.44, 18.1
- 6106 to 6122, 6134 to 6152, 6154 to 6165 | -1.18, 17.9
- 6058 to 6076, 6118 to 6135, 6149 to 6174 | -0.32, 18.5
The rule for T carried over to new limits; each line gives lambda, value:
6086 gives 19.2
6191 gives 17.1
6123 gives 17.3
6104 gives 20.2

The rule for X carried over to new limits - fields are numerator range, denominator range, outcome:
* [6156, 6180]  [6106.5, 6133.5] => 0.93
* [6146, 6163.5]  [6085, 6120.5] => 1.03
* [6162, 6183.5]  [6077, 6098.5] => 0.95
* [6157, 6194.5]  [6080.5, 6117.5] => 0.94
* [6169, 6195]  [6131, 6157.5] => 0.93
